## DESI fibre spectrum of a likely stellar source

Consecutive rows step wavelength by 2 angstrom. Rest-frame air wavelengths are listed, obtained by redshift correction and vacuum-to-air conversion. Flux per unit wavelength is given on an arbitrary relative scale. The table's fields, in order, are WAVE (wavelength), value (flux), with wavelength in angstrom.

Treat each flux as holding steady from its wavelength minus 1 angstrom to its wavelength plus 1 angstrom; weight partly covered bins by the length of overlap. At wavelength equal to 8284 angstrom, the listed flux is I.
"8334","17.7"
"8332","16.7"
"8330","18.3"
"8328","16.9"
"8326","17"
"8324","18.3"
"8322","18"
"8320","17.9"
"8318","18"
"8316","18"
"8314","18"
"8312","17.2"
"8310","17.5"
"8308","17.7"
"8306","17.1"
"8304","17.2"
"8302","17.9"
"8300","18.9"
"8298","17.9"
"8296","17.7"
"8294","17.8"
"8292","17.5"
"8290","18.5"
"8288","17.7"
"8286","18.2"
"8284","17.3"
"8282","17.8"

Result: 17.3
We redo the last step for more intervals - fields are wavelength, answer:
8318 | 18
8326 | 17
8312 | 17.2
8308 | 17.7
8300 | 18.9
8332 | 16.7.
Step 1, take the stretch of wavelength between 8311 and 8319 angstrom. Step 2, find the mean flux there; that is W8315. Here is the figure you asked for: 17.8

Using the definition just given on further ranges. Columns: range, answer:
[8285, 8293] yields 18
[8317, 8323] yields 18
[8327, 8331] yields 17.6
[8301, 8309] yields 17.5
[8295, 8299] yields 17.8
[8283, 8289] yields 17.7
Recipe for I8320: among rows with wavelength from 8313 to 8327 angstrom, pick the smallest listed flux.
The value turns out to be 17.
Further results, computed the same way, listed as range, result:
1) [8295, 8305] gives 17.2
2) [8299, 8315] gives 17.1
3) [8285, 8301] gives 17.5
